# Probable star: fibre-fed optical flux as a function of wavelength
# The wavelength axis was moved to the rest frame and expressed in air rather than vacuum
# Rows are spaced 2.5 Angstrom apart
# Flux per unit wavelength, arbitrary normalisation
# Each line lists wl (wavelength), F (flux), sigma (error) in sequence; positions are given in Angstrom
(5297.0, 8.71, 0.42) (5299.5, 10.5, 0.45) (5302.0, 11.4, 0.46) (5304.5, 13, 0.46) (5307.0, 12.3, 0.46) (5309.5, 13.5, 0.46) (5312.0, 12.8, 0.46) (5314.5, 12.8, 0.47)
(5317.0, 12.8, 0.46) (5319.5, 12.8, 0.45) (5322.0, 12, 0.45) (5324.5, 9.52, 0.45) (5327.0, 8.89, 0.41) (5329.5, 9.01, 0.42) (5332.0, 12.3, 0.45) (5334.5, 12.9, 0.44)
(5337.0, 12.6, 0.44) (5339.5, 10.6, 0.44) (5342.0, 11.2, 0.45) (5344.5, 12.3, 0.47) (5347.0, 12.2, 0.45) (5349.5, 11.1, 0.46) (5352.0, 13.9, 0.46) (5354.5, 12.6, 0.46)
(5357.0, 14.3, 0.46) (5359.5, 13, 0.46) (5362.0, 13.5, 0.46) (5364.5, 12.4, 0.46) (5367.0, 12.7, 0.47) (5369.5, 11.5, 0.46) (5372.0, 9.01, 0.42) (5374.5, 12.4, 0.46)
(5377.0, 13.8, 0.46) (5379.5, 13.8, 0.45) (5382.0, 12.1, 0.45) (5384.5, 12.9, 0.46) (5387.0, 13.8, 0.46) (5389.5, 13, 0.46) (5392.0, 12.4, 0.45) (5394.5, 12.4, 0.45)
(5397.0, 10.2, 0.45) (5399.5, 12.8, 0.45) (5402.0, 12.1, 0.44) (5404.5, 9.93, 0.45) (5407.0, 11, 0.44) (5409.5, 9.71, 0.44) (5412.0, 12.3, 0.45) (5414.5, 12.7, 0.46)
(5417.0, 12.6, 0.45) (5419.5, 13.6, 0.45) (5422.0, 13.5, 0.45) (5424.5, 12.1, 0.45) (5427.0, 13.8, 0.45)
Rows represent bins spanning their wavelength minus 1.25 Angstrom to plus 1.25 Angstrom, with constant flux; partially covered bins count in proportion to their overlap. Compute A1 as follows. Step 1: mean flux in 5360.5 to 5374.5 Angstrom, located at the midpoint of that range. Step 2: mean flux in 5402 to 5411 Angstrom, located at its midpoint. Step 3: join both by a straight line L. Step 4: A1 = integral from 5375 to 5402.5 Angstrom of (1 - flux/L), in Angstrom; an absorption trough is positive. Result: -3.7 Angstrom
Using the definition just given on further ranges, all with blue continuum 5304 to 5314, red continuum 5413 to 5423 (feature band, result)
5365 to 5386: 1.1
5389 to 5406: 1.7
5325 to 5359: 3.0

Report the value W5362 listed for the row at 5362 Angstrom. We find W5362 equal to 13.5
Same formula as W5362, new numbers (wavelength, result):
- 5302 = 11.4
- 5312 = 12.8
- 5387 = 13.8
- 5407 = 11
